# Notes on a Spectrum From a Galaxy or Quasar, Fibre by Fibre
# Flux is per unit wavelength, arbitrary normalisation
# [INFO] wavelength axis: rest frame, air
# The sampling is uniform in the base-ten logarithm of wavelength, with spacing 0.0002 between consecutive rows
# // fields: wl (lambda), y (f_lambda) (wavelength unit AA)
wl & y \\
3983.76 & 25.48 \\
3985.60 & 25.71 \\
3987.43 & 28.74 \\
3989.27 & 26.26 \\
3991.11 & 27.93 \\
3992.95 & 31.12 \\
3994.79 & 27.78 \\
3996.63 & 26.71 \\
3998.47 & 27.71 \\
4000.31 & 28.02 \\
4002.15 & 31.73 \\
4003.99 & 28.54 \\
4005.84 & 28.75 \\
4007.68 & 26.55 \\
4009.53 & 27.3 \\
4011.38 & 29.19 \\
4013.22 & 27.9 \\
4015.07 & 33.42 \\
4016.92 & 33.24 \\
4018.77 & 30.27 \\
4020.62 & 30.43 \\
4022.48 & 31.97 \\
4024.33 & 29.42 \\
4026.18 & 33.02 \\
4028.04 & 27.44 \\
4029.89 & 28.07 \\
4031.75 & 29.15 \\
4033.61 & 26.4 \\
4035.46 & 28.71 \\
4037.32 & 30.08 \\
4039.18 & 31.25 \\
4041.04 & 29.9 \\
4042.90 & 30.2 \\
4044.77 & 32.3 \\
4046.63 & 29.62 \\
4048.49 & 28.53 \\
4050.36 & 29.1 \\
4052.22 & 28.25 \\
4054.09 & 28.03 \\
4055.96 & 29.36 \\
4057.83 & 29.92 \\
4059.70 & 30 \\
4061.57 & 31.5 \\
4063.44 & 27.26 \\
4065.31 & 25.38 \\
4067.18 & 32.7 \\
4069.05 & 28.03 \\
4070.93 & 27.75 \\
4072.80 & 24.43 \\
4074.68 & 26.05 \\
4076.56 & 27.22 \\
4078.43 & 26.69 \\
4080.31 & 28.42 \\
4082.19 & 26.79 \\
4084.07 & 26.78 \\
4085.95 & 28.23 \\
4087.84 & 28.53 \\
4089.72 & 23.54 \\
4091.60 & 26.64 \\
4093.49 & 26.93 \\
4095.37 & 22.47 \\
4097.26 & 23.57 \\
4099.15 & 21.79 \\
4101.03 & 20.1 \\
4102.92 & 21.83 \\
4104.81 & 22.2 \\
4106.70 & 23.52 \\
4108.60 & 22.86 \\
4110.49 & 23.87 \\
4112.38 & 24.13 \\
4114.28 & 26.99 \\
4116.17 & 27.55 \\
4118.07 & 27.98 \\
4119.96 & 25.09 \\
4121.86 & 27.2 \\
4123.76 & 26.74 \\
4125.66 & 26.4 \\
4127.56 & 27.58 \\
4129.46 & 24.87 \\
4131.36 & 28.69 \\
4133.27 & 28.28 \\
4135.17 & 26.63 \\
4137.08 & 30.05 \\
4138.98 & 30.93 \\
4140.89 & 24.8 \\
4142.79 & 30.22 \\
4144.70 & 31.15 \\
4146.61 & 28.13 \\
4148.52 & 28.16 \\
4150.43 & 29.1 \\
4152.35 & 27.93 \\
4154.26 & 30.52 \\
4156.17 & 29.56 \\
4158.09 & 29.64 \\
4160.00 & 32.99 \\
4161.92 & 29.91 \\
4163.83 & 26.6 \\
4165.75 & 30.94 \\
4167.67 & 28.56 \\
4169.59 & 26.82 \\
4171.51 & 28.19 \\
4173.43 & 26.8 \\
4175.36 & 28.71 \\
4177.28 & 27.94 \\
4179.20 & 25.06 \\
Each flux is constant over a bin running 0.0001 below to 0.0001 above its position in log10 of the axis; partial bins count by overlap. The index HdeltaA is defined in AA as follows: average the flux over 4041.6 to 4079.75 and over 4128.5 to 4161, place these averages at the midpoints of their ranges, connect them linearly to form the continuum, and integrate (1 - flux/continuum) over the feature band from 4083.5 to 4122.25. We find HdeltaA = 5.4 AA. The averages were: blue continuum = 28.6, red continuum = 28.9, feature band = 24.8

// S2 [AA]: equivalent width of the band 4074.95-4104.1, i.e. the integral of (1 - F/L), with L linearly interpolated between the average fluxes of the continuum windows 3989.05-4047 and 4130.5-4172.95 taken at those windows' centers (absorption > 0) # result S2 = 3.89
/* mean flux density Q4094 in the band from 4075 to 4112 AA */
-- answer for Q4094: 24.8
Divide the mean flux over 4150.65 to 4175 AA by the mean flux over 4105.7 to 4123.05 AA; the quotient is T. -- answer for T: 1.1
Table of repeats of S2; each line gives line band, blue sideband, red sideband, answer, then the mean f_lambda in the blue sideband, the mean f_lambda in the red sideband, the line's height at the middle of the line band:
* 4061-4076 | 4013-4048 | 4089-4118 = -0.5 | 30.2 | 24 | 27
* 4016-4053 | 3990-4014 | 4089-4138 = -3.2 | 28.4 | 25.3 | 27.5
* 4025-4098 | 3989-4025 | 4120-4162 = 2.0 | 29.3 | 28.5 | 29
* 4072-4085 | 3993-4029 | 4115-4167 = 1.0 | 29.5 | 28.4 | 28.9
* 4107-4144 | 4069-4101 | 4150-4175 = 0.9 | 25.9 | 29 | 27.5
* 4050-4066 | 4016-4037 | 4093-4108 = -1.2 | 29.8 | 22.7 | 26.8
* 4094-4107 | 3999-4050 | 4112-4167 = 2.9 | 29.7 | 28.3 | 28.7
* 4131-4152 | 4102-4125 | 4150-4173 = -1.0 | 25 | 29.2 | 27.4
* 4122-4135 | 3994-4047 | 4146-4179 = 0.8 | 29.5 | 28.8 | 28.9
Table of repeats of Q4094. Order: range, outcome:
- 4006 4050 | 29.7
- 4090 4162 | 26.7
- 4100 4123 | 24.5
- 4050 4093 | 27.8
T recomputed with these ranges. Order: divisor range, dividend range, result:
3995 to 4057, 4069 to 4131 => 0.87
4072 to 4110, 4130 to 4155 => 1.15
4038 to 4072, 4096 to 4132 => 0.85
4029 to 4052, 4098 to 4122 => 0.82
